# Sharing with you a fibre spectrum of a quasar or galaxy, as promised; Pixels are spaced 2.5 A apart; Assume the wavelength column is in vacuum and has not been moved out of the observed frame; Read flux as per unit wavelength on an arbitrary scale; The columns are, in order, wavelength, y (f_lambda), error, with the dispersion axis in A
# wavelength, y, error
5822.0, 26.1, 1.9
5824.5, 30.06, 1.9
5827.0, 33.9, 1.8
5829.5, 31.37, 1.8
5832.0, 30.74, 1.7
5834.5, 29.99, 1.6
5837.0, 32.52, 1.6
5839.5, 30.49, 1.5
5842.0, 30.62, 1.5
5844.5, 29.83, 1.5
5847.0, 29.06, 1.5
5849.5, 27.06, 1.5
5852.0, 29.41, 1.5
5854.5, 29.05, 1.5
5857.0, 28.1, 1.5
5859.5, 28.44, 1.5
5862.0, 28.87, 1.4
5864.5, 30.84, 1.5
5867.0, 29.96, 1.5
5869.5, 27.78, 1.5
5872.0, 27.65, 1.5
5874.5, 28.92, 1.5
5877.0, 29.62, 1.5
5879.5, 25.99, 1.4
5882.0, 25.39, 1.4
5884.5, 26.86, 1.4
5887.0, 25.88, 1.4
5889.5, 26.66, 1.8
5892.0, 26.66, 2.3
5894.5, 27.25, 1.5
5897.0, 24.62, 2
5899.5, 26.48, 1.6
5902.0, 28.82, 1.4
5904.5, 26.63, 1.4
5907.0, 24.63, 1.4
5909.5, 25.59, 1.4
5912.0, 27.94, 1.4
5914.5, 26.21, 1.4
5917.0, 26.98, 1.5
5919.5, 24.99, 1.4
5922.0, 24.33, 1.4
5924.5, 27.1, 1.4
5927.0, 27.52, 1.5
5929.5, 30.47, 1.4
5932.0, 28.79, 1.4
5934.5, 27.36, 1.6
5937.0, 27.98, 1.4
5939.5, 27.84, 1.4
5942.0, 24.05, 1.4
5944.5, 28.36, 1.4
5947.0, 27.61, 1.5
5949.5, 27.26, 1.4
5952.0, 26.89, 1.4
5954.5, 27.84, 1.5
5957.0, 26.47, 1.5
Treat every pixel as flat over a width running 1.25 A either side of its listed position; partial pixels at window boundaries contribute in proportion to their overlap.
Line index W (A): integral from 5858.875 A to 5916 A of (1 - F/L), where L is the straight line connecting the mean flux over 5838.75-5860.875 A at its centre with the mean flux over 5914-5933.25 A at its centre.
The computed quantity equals 1.62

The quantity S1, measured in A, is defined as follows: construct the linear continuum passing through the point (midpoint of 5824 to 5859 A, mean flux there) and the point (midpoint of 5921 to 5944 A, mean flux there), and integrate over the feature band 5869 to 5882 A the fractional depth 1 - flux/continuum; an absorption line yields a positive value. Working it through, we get 0.6 A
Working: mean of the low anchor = 30.1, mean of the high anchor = 27.3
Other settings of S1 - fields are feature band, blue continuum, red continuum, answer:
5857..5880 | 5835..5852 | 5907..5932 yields 0.1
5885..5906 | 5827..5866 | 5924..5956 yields 1.5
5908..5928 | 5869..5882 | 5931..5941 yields 1.1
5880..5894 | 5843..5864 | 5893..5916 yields 0.5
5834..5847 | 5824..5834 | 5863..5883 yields 0.0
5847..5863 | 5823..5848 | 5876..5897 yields 0.4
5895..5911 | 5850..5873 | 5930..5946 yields 1.1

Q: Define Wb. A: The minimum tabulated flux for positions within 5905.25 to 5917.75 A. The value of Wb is 24.63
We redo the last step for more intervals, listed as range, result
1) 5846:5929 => 24.33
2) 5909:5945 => 24.05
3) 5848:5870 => 27.06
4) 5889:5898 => 24.62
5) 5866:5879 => 27.65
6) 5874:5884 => 25.39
